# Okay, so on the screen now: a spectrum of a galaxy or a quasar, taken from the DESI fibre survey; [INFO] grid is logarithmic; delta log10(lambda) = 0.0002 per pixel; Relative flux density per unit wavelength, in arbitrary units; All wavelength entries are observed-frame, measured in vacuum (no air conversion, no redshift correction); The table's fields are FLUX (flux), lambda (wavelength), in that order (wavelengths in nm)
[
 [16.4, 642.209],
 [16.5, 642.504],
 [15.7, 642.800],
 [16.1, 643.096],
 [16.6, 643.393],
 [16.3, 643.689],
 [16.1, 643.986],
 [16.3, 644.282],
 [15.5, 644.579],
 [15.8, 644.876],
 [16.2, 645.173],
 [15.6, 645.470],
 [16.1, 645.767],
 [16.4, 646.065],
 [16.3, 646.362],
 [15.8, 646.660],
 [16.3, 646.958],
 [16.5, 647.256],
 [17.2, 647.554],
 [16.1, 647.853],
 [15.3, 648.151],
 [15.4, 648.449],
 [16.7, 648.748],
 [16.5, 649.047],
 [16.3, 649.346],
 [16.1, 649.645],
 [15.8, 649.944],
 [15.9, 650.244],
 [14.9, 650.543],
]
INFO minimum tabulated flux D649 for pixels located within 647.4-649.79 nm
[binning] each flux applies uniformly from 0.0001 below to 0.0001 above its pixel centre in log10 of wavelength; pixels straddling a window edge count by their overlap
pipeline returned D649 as 15.3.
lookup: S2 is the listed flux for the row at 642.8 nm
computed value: 15.7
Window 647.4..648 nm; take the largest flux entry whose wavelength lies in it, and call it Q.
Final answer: 17.2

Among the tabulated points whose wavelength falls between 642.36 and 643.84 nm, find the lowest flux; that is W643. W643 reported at 15.7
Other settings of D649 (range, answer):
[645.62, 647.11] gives 15.8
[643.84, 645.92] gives 15.5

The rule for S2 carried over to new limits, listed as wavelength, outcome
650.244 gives 15.9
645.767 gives 16.1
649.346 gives 16.3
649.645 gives 16.1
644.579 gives 15.5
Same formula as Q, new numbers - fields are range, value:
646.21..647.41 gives 16.5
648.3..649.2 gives 16.7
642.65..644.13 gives 16.6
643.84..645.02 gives 16.3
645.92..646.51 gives 16.4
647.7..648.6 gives 16.1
